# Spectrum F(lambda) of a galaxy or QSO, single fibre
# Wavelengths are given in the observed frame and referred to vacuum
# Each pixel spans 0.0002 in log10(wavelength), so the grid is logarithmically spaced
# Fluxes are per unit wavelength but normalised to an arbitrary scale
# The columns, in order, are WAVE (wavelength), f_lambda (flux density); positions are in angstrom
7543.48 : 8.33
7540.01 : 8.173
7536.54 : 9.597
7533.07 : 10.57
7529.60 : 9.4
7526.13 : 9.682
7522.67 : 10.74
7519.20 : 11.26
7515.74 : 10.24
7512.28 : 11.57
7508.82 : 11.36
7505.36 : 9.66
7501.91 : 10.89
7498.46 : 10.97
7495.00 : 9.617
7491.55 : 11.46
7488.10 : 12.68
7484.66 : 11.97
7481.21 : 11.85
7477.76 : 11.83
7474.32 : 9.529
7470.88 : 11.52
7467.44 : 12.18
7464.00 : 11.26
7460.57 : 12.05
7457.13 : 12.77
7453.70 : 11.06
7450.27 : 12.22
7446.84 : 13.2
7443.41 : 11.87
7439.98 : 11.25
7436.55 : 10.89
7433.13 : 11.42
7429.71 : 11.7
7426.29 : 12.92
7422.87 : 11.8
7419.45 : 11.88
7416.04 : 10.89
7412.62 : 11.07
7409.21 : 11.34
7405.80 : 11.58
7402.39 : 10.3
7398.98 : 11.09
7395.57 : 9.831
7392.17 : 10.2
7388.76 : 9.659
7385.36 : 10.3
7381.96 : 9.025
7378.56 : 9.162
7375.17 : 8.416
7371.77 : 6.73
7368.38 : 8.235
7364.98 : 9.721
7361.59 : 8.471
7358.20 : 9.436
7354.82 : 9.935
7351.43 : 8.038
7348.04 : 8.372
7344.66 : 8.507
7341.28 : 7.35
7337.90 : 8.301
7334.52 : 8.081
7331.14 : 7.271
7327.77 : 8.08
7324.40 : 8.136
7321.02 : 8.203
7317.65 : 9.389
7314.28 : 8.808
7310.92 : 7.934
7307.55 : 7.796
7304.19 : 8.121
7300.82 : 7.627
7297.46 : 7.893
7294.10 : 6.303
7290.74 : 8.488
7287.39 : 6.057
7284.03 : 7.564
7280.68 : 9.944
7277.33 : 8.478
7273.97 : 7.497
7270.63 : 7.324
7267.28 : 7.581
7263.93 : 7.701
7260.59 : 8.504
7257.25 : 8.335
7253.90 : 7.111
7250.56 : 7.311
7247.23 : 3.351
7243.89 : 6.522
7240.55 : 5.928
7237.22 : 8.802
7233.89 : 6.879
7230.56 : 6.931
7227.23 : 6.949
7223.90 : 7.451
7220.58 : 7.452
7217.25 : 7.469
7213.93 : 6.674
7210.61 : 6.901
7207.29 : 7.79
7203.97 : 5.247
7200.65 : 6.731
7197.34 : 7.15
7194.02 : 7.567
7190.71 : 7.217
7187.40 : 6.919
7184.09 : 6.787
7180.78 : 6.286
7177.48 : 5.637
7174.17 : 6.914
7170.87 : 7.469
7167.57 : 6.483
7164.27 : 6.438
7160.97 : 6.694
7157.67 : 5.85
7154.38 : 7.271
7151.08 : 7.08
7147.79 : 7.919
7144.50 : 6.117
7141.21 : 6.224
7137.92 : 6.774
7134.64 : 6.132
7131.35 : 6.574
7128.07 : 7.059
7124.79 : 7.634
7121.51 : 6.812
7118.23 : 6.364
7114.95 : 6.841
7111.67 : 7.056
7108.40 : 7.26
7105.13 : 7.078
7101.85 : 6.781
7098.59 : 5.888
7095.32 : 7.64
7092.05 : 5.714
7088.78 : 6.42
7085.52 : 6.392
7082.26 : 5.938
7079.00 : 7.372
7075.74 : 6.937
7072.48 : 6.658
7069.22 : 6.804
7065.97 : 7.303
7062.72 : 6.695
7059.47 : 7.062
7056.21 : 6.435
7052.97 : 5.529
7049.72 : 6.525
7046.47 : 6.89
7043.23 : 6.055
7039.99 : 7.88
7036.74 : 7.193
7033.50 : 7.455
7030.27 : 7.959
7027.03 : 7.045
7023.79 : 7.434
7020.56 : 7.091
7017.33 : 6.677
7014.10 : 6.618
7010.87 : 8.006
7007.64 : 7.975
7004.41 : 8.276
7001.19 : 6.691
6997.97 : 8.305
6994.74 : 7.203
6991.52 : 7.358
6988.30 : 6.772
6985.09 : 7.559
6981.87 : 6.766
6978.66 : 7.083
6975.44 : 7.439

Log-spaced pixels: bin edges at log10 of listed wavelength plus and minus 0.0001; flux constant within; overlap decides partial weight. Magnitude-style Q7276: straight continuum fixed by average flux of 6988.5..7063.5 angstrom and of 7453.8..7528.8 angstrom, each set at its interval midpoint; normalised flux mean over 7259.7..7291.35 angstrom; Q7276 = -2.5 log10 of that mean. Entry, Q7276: 0.18 mag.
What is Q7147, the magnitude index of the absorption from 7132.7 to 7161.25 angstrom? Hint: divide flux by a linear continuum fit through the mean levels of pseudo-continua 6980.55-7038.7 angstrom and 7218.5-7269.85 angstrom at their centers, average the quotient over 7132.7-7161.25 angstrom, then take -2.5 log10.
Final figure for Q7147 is 0.09 mag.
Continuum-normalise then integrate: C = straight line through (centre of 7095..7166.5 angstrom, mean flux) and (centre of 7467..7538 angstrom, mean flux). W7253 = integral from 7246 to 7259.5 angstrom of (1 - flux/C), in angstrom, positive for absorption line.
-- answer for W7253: 2.35 angstrom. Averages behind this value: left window 6.78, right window 10.9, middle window 6.72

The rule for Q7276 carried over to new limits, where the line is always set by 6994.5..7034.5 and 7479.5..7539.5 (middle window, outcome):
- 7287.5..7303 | 0.24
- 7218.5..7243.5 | 0.23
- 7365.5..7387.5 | 0.13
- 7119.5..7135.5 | 0.19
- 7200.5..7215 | 0.29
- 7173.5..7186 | 0.32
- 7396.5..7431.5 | -0.13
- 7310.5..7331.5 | 0.14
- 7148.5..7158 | 0.20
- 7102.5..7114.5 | 0.14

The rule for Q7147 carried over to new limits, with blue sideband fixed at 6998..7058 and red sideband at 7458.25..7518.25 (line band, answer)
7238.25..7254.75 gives 0.43 mag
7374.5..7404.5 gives 0.05 mag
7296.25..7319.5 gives 0.17 mag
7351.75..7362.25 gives 0.10 mag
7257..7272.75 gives 0.18 mag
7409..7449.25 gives -0.10 mag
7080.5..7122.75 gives 0.17 mag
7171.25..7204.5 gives 0.26 mag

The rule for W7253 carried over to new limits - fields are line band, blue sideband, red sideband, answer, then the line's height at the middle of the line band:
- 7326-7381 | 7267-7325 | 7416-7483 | 5.7 angstrom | 9.37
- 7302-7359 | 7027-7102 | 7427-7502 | 9.5 angstrom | 9.97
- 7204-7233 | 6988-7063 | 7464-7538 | 5.3 angstrom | 8.67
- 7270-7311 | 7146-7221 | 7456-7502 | 3.6 angstrom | 8.53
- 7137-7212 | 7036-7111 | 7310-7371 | 6.2 angstrom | 7.37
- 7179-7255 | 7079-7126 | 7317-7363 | 6.8 angstrom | 7.52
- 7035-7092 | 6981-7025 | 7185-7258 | 4.3 angstrom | 7.23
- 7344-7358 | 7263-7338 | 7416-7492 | 0.6 angstrom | 9.2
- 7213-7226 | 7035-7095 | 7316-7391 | 0.7 angstrom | 7.7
